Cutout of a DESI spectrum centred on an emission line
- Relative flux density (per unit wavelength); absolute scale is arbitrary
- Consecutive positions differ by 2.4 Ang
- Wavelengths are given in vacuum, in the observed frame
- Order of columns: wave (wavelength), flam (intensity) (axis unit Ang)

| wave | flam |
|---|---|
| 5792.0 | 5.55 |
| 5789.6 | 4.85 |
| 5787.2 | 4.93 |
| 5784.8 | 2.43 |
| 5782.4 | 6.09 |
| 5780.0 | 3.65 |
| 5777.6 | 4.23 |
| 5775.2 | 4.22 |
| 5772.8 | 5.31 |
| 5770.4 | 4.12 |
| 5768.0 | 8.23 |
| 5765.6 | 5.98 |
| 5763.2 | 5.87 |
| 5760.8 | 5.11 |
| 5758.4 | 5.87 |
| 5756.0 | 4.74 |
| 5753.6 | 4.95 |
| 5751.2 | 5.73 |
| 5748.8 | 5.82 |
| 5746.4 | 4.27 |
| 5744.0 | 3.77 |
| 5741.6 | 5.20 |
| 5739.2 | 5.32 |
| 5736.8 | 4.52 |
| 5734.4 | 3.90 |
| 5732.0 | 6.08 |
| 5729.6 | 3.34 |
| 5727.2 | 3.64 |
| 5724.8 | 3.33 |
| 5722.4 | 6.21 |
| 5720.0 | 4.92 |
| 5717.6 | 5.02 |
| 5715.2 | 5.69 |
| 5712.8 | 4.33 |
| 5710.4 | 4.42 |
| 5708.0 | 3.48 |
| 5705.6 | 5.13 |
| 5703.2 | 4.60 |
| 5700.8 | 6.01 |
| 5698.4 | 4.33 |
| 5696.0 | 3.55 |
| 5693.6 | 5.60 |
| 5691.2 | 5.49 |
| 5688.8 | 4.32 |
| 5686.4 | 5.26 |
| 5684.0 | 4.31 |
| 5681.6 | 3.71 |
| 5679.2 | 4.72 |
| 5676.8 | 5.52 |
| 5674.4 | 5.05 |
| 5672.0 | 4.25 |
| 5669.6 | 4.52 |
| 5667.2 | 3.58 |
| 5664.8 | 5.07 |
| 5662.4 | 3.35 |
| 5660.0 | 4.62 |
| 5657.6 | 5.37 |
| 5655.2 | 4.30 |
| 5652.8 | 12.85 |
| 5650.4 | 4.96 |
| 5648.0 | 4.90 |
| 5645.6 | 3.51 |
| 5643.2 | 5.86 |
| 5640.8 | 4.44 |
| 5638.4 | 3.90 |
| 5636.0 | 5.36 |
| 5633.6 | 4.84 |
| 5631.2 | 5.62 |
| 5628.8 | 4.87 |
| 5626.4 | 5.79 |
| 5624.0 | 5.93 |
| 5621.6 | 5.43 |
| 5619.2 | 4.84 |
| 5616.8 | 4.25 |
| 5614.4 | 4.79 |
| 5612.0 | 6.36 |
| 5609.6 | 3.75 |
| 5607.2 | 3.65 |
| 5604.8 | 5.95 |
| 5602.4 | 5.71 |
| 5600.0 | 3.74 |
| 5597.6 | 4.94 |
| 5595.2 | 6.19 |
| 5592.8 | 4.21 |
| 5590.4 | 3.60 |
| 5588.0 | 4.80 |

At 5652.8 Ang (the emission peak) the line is H-beta 4861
